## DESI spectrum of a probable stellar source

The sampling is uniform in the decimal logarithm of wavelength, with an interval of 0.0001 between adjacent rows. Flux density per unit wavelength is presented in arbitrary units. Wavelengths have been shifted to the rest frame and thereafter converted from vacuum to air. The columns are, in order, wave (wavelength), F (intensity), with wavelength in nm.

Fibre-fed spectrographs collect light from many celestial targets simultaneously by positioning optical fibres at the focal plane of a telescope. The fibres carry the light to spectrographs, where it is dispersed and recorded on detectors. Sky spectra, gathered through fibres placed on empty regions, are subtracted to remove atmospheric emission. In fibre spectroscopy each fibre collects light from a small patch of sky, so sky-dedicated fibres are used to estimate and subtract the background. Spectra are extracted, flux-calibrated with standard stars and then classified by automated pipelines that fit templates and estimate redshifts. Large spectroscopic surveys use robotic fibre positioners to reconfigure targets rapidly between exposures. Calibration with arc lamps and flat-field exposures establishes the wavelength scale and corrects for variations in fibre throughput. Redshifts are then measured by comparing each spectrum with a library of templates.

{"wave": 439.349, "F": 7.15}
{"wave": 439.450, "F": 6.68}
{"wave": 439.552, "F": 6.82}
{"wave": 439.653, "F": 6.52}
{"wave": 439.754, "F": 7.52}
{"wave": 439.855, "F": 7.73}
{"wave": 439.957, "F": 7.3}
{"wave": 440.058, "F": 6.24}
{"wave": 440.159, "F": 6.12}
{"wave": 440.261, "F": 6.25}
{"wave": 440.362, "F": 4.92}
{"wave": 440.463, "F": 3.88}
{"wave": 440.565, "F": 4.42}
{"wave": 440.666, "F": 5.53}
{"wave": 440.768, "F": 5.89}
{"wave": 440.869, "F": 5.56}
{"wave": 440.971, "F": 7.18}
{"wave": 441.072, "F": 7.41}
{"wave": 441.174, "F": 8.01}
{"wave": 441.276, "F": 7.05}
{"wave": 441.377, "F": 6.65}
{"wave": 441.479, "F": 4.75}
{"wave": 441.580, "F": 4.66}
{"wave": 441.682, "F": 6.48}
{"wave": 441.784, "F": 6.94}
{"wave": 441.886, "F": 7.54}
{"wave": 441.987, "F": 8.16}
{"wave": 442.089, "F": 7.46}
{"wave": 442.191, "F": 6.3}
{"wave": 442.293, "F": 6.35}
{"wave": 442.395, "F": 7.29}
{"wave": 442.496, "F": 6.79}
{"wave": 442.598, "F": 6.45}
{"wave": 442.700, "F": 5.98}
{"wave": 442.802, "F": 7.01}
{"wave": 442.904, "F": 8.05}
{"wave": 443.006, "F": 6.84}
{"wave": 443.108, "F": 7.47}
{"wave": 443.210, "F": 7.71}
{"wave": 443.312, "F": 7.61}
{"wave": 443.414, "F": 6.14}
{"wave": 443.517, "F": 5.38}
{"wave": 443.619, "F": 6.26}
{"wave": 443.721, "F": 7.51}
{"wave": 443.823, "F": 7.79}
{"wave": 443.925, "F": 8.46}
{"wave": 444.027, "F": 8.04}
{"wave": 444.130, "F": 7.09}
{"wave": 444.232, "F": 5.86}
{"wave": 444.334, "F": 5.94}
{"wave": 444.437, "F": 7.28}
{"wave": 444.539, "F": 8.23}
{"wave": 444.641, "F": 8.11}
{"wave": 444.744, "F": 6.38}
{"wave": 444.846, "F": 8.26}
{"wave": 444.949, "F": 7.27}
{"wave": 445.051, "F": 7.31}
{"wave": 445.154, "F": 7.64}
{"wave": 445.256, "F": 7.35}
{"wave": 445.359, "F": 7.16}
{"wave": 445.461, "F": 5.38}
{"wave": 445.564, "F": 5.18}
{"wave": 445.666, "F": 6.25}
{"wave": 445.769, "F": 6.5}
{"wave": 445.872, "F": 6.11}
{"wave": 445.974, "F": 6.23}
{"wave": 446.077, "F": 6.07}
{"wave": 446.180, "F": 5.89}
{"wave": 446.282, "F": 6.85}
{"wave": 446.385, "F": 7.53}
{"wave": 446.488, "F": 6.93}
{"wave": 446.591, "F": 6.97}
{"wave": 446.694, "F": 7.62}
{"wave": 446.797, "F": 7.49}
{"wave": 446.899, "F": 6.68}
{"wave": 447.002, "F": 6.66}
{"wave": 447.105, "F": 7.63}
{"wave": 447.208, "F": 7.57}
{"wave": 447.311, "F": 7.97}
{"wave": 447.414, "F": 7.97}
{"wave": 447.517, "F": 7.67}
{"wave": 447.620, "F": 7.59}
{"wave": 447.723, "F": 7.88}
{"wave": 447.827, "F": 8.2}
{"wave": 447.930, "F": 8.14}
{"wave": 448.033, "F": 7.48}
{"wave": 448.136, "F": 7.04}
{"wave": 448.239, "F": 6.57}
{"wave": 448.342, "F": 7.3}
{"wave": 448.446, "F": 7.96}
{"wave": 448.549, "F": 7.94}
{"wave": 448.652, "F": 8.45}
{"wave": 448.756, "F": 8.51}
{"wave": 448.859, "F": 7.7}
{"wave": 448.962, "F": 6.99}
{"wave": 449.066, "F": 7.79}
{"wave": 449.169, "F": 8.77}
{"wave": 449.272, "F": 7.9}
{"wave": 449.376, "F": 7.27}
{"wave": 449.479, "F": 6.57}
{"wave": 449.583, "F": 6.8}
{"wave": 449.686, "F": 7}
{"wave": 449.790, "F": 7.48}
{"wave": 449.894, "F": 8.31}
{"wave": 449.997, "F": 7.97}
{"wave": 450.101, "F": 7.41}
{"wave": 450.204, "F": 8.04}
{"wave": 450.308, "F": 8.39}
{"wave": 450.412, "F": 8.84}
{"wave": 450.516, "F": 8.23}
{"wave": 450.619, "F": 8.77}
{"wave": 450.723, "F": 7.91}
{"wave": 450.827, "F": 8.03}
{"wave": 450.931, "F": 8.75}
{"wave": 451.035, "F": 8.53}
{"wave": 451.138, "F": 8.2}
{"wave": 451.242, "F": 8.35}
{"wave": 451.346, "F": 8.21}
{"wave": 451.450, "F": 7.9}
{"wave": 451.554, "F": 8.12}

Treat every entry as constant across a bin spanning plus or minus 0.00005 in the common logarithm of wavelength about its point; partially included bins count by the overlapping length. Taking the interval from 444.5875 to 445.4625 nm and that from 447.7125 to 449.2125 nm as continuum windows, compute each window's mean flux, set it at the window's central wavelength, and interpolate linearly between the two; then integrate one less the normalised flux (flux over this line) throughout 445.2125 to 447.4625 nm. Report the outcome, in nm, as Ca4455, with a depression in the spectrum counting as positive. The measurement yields 0.20 nm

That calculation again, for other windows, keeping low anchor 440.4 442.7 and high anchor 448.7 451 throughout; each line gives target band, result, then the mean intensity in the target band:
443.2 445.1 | -0.09 nm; 7.18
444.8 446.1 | 0.07 nm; 6.68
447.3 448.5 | -0.02 nm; 7.64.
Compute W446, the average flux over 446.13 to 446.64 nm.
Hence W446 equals 6.84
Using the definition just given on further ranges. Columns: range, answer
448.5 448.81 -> 8.3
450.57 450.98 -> 8.35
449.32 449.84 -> 7.02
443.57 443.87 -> 7.19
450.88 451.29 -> 8.47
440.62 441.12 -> 6.32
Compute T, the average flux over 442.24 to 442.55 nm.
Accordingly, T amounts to 6.81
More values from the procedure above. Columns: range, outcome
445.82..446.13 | 6.13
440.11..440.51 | 5.3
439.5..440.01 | 7.17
